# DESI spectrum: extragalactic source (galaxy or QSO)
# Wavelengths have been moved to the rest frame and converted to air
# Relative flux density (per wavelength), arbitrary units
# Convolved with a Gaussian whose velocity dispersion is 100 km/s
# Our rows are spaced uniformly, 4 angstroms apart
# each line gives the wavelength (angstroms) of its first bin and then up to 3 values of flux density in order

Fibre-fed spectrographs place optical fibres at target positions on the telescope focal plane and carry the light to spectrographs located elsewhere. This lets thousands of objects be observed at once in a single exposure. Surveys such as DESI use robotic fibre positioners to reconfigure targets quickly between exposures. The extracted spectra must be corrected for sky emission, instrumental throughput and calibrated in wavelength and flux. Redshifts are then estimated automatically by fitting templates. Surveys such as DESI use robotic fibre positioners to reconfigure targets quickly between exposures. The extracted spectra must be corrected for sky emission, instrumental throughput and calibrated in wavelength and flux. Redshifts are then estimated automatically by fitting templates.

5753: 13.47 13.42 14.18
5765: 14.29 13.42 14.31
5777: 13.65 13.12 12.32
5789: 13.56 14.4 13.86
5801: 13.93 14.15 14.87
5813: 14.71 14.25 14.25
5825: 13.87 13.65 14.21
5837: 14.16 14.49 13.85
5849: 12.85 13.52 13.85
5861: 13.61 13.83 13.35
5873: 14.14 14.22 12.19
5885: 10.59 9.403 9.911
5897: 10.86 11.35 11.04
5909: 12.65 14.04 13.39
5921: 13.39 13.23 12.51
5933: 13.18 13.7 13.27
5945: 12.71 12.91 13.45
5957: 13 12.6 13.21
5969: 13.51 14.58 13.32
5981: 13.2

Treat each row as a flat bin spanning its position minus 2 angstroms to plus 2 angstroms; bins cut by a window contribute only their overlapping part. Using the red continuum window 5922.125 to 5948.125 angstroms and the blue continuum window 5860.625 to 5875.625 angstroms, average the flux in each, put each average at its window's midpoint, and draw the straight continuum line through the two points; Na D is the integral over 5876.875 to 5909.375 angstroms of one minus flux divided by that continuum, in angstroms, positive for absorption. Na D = 5.7 angstroms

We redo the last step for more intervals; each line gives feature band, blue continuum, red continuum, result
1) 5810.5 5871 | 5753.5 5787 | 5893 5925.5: -4.5 angstroms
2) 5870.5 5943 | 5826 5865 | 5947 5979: 6.2 angstroms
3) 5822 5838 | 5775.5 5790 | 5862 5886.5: -1.0 angstroms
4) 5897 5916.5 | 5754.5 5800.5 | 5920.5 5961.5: 1.5 angstroms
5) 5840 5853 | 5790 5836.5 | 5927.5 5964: 0.2 angstroms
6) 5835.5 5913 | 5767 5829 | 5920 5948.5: 4.7 angstroms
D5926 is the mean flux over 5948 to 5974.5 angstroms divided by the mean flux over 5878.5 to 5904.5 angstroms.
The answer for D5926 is 1.2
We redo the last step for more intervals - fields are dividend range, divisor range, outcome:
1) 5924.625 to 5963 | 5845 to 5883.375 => 0.97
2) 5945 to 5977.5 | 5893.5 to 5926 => 1.08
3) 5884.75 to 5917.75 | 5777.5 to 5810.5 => 0.83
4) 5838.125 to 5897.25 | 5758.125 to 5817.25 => 0.92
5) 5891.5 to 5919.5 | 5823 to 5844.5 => 0.85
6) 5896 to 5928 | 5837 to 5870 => 0.92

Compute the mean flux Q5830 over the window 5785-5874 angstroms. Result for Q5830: 13.9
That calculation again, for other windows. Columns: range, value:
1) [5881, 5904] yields 10.6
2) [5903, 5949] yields 13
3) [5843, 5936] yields 12.7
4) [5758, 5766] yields 14.1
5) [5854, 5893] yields 12.7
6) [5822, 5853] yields 13.9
